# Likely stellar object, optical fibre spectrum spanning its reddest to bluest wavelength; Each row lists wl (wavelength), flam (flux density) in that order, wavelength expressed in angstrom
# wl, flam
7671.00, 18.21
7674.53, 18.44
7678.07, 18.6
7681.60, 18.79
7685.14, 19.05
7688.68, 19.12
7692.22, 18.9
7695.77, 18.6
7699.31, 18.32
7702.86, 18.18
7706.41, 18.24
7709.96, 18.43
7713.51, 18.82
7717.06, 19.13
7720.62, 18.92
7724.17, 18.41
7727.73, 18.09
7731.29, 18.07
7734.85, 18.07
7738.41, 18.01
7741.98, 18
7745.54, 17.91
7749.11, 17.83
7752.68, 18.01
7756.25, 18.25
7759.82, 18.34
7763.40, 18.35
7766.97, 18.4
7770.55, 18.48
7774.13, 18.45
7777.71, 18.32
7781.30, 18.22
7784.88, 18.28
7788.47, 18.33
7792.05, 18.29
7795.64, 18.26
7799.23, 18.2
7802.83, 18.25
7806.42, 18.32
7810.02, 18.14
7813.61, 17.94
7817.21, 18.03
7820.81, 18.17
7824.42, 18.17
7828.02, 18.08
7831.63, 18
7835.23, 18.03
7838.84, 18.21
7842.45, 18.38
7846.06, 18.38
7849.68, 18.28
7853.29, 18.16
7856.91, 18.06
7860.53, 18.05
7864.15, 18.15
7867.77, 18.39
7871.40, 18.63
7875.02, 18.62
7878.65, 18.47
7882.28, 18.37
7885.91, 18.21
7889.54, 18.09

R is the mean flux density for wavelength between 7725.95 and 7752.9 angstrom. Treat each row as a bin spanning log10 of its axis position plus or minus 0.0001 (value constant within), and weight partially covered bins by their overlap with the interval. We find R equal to 18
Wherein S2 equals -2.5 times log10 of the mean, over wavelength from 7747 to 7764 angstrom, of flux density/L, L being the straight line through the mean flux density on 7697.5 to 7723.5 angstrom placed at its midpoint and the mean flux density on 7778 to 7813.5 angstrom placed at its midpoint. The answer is 0.016 mag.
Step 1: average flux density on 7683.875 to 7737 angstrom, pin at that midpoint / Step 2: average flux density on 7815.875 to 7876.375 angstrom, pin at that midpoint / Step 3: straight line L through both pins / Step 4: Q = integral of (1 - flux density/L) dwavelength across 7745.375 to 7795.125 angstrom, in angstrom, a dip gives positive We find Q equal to 0.4 angstrom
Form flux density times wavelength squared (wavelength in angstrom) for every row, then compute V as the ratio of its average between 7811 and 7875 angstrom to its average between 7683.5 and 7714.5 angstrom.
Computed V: 1.01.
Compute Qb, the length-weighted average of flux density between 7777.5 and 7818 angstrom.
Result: 18.2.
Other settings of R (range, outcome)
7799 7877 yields 18.2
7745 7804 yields 18.3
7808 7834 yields 18.1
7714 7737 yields 18.5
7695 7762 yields 18.3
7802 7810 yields 18.3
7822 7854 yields 18.2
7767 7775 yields 18.4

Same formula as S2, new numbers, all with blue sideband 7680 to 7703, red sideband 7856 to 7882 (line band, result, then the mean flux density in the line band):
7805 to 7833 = 0.02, 18.1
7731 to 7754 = 0.04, 18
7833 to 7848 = 0.01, 18.2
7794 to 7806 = 0.02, 18.2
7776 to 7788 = 0.02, 18.3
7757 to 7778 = 0.01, 18.4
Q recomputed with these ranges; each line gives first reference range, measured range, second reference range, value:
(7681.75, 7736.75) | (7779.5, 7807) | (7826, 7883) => 0.19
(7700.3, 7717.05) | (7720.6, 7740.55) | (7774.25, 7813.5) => 0.25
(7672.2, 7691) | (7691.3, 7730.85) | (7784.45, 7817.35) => 0.26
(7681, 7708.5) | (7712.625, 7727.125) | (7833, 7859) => -0.15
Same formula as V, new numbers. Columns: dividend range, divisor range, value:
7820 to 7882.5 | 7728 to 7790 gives 1.03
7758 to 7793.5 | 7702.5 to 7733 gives 1.01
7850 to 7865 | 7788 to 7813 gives 1.01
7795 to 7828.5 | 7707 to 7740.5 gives 1.01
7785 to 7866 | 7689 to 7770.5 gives 1.02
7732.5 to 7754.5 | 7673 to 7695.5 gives 0.97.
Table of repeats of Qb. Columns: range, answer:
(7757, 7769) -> 18.4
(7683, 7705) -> 18.7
